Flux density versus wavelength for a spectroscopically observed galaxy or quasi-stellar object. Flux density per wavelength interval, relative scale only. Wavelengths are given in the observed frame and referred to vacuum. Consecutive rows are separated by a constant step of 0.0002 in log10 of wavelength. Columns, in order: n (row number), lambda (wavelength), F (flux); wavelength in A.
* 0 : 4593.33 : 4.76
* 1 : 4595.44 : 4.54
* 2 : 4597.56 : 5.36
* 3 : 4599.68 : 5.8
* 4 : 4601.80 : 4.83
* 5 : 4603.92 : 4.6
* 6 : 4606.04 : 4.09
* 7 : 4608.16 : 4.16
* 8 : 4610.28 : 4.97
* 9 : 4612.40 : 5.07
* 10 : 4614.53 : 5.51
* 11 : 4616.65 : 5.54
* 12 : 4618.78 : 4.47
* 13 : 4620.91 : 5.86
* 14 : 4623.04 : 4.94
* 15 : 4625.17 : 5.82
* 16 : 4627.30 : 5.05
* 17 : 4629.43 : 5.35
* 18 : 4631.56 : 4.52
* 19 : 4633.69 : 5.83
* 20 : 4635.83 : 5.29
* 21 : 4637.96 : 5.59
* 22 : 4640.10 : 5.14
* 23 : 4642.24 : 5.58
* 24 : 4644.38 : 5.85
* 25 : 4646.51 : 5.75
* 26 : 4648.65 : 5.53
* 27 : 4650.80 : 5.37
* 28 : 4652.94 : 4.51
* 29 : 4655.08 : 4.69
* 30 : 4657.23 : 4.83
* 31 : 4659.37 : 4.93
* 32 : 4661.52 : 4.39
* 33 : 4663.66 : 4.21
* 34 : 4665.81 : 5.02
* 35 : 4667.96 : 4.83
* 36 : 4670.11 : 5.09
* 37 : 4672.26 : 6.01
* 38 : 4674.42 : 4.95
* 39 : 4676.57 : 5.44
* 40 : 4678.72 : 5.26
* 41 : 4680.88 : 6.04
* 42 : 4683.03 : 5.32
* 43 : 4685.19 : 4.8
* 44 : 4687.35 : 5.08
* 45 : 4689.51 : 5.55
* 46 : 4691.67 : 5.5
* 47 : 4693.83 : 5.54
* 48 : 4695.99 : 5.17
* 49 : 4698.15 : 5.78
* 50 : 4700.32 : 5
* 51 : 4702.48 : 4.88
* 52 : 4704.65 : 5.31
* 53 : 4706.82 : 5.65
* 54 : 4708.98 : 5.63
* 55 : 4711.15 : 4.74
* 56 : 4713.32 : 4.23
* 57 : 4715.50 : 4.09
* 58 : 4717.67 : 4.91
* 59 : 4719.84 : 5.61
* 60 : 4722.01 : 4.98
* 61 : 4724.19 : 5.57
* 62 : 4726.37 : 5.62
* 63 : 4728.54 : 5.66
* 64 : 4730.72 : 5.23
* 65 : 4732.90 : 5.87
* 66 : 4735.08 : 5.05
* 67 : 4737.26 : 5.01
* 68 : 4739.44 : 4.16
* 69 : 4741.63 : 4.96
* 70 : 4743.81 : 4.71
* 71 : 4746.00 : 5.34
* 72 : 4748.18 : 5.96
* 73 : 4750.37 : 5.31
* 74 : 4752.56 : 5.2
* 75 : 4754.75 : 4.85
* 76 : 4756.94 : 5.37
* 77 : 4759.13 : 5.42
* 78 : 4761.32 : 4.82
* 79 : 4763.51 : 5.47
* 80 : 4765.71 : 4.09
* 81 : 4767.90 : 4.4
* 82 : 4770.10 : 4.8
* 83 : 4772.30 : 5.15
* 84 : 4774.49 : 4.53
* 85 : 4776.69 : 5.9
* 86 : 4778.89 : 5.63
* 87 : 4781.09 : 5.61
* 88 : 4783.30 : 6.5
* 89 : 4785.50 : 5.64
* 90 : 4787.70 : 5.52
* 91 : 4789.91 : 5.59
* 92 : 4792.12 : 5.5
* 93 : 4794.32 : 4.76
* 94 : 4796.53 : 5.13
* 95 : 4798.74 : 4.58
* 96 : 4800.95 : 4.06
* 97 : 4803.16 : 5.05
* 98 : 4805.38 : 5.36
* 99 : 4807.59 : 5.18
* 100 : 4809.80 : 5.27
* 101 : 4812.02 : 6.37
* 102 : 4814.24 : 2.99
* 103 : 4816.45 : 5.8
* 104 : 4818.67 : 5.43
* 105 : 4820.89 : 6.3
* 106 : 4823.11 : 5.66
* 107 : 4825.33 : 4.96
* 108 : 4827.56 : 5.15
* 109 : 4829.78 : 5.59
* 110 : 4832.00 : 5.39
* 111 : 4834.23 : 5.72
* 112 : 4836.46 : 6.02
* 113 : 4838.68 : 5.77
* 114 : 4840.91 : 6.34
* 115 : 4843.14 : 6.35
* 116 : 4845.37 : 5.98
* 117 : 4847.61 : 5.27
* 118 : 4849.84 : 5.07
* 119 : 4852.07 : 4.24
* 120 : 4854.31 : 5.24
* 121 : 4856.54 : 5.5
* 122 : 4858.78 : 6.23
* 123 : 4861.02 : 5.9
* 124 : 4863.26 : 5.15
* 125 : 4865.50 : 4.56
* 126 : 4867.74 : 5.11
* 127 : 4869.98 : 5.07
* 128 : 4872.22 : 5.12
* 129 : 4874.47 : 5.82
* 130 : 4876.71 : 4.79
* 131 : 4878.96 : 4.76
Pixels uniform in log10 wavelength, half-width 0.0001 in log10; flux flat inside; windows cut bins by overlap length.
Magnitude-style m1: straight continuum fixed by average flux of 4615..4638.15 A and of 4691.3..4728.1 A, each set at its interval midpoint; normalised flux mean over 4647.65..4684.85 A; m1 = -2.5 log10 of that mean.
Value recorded 0.04 mag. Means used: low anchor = 5.29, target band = 5.08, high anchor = 5.19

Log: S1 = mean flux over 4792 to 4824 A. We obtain 5.15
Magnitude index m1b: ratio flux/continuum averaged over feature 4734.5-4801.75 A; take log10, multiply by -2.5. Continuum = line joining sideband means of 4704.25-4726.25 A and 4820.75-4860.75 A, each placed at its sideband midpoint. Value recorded 0.034 mag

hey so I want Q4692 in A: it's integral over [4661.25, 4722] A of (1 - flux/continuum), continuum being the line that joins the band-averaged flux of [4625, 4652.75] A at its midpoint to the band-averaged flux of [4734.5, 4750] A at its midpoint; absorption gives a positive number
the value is 0.7 A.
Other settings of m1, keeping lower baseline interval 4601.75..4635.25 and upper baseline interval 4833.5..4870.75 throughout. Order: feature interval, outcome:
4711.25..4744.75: 0.05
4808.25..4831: 0.02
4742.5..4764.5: 0.01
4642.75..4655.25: -0.05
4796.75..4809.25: 0.11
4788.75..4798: 0.03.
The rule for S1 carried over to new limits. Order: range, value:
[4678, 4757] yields 5.21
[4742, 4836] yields 5.24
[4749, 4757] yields 5.18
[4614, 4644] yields 5.33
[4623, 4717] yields 5.18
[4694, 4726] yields 5.13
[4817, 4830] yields 5.52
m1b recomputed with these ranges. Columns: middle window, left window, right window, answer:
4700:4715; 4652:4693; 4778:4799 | 0.04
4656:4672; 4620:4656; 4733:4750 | 0.10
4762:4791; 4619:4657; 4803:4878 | 0.02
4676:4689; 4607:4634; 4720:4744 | -0.03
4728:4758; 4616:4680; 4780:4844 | 0.03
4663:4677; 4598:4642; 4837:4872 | 0.02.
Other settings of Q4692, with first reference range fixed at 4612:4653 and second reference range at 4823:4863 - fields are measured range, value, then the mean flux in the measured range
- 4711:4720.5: 1.3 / 4.67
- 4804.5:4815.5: 1.0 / 5.04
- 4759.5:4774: 1.8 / 4.81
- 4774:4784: -0.3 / 5.66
